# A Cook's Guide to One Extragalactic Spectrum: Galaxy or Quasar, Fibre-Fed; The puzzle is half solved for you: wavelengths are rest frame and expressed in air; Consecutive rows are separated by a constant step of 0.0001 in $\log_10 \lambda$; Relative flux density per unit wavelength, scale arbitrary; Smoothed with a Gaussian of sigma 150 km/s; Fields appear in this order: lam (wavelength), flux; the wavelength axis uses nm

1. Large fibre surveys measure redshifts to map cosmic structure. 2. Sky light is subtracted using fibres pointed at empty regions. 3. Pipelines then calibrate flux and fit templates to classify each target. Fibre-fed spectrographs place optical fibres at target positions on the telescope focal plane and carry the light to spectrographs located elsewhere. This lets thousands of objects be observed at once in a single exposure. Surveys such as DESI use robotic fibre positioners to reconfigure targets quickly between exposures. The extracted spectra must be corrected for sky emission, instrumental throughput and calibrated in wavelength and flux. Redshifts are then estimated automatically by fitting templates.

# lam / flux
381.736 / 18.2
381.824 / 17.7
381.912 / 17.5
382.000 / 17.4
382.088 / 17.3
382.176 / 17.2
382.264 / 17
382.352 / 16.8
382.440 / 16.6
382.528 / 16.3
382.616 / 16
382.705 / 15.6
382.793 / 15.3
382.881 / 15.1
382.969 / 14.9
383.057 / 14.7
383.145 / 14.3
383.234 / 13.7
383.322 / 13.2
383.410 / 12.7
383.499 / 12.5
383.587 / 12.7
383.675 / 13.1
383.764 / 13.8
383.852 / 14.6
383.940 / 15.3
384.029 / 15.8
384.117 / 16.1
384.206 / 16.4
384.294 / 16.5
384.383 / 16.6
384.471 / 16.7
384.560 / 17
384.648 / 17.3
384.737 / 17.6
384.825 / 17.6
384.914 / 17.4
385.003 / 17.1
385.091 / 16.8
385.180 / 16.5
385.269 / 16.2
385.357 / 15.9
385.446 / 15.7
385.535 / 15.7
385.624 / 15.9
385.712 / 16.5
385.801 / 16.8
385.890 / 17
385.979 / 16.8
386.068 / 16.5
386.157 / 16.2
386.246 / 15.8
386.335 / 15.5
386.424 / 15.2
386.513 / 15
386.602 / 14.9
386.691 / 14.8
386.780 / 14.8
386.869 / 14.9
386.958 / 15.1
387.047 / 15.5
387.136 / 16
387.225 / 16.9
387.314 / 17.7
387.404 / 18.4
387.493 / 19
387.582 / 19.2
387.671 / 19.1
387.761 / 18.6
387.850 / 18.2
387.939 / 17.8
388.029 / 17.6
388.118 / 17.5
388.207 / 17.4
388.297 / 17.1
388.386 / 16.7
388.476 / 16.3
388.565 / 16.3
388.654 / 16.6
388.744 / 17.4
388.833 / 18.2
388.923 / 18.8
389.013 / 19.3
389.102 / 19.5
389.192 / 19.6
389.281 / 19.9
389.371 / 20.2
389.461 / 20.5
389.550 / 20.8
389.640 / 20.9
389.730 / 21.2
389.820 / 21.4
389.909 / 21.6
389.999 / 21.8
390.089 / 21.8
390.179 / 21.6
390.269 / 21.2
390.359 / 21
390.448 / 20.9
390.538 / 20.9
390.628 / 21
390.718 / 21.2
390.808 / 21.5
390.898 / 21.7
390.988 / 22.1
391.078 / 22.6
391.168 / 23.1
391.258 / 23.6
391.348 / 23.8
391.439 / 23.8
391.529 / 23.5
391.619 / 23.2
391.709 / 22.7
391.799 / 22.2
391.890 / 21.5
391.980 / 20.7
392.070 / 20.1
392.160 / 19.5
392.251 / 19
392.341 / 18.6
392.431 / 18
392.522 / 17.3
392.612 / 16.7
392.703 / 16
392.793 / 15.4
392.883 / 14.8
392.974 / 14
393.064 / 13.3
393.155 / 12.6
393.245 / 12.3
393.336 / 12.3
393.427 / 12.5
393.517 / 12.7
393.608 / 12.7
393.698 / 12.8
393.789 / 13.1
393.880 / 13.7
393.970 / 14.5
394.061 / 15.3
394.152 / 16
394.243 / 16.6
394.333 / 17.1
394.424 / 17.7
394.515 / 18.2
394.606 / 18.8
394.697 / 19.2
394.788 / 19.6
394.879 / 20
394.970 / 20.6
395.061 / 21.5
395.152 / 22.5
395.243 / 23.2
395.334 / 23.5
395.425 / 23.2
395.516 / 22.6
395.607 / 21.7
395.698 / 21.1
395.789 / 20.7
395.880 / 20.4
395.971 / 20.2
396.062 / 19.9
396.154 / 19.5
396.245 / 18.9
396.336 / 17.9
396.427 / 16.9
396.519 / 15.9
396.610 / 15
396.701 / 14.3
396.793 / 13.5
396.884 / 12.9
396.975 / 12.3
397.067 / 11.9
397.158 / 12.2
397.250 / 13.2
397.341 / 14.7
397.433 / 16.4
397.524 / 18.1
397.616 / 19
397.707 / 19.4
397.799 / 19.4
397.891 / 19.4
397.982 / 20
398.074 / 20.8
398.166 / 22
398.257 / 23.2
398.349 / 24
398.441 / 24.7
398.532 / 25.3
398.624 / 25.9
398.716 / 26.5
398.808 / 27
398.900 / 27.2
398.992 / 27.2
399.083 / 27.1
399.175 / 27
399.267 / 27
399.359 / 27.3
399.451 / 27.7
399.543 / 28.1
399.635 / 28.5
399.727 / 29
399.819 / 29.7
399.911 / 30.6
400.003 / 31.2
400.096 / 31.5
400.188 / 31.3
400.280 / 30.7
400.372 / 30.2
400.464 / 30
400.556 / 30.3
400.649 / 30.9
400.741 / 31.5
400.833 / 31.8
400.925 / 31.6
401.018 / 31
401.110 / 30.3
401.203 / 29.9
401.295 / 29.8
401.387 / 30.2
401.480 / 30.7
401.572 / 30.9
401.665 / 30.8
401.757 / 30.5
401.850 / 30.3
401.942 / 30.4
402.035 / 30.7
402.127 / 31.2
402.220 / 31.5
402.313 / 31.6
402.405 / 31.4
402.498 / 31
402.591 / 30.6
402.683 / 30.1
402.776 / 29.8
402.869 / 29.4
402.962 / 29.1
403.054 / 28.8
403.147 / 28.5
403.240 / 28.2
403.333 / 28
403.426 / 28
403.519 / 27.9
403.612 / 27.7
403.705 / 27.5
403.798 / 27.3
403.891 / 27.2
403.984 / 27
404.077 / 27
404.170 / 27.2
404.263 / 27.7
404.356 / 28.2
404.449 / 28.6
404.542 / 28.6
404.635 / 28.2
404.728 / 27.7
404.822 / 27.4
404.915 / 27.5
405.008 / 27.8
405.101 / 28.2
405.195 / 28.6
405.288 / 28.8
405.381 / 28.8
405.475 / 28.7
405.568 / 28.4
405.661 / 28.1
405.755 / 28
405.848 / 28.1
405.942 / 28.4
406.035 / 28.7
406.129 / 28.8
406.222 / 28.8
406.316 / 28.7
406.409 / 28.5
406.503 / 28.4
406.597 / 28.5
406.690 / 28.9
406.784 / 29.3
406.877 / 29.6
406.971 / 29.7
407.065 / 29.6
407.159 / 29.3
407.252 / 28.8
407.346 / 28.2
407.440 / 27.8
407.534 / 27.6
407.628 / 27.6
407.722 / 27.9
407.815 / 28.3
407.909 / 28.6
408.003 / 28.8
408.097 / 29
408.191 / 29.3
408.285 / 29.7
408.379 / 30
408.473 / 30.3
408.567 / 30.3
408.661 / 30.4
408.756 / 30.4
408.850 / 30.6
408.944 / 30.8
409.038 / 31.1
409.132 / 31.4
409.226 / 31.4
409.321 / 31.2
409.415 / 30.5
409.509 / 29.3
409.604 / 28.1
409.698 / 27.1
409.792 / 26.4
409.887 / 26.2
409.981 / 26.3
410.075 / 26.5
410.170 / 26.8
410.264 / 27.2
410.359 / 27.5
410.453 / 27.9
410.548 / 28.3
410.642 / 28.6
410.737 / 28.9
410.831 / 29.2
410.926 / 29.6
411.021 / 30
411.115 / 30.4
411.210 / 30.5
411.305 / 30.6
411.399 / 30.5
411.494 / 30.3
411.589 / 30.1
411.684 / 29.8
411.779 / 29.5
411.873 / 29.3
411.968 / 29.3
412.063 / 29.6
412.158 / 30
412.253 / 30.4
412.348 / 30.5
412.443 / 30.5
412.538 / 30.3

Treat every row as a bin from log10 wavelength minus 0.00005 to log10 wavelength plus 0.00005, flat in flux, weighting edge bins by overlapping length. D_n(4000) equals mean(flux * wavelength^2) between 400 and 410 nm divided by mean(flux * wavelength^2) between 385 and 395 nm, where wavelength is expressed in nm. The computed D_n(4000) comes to 1.8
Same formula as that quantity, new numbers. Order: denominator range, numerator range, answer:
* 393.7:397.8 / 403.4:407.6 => 1.67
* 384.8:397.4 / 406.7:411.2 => 1.76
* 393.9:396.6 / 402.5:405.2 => 1.53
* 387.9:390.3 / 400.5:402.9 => 1.70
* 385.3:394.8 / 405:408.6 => 1.74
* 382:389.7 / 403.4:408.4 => 1.89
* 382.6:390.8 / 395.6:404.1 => 1.58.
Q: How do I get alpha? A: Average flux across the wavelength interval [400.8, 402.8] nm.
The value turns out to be 30.7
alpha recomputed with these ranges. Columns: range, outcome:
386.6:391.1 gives 19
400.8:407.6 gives 29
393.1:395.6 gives 17.3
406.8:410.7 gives 28.9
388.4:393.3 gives 19.7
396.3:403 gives 25.7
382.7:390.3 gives 17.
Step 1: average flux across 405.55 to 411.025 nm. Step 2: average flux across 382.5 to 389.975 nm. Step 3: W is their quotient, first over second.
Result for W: 1.7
